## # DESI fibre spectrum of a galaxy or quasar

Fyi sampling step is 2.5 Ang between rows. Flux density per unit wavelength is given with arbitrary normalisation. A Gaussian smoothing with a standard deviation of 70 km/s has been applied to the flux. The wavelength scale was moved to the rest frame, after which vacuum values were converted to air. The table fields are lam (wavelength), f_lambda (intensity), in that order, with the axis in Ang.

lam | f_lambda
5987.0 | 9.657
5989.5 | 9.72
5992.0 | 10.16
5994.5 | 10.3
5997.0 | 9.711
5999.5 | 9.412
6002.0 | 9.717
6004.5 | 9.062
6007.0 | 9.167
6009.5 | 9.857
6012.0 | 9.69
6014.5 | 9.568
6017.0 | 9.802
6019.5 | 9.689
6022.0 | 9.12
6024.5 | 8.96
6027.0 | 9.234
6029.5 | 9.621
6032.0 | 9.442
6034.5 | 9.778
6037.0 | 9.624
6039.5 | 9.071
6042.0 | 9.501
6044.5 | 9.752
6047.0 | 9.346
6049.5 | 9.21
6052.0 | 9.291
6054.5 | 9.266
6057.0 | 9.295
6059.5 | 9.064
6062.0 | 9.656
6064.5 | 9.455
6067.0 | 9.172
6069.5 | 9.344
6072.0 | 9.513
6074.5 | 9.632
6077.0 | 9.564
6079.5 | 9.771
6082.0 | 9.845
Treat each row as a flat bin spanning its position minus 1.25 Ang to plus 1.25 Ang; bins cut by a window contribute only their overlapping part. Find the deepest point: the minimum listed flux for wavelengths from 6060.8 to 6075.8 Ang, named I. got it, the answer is 9.172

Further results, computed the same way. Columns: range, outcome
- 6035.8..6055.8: 9.071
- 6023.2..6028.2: 8.96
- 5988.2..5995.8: 9.72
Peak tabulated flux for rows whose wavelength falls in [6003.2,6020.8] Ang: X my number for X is 9.857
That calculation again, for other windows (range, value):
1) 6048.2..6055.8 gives 9.291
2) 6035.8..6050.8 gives 9.752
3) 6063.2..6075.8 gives 9.632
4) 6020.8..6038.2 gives 9.778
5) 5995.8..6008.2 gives 9.717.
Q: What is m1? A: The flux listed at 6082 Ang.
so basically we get 9.845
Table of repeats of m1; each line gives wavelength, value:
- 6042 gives 9.501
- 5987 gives 9.657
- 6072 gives 9.513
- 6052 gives 9.291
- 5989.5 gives 9.72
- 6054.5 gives 9.266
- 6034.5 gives 9.778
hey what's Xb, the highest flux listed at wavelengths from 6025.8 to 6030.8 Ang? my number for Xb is 9.621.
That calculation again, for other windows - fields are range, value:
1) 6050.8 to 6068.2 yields 9.656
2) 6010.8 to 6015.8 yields 9.69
